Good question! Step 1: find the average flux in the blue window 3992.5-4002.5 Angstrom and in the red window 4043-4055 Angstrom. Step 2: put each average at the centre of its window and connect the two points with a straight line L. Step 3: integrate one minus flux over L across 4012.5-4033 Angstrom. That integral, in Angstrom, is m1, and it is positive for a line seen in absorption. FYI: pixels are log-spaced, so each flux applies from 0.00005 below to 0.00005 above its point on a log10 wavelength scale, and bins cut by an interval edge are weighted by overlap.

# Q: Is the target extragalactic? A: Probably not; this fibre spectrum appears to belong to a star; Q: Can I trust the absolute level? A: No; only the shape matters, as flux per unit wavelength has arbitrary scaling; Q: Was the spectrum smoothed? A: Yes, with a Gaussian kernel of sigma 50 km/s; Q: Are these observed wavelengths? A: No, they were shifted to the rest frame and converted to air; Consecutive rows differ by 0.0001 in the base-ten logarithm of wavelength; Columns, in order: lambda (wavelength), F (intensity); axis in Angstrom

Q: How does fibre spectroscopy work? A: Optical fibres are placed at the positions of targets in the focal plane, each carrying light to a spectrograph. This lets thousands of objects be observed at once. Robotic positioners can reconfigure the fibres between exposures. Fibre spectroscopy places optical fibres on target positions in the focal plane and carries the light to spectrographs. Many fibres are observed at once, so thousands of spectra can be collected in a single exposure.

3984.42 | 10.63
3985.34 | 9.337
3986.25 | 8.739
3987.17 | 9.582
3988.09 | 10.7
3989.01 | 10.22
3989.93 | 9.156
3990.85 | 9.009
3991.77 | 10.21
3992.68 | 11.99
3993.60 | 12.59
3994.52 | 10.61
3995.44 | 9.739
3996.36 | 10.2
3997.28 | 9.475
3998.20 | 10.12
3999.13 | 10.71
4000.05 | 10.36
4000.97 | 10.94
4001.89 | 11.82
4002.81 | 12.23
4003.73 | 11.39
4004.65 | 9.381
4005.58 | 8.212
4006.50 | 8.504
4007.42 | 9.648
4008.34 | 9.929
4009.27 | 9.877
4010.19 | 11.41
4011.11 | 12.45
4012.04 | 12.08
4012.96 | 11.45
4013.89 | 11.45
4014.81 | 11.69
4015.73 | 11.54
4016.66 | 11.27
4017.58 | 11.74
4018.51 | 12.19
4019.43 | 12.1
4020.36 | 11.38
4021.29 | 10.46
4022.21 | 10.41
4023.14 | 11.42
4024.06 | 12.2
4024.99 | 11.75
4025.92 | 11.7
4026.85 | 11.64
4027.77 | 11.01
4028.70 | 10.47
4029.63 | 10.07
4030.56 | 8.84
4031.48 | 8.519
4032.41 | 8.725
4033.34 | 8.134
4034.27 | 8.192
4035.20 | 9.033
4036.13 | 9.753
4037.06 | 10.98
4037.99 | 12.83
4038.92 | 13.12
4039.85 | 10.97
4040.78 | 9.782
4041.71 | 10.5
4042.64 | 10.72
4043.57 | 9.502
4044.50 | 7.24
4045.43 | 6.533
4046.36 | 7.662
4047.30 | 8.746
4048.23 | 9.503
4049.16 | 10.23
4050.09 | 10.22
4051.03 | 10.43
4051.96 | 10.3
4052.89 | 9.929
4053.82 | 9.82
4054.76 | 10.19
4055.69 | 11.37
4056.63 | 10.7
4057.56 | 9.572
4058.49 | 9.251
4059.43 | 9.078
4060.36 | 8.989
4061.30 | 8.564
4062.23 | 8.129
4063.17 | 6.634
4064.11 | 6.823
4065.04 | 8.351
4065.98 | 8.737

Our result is -2.0 Angstrom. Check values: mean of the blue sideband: 10.8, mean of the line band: 11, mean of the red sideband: 9.25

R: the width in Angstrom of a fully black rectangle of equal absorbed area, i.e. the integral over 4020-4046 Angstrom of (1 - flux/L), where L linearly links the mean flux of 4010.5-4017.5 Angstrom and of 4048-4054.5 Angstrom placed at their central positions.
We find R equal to 1.7 Angstrom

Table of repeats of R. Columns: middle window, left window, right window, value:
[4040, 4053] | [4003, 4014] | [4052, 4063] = 0.5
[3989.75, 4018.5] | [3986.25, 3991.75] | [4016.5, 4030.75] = -1.1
